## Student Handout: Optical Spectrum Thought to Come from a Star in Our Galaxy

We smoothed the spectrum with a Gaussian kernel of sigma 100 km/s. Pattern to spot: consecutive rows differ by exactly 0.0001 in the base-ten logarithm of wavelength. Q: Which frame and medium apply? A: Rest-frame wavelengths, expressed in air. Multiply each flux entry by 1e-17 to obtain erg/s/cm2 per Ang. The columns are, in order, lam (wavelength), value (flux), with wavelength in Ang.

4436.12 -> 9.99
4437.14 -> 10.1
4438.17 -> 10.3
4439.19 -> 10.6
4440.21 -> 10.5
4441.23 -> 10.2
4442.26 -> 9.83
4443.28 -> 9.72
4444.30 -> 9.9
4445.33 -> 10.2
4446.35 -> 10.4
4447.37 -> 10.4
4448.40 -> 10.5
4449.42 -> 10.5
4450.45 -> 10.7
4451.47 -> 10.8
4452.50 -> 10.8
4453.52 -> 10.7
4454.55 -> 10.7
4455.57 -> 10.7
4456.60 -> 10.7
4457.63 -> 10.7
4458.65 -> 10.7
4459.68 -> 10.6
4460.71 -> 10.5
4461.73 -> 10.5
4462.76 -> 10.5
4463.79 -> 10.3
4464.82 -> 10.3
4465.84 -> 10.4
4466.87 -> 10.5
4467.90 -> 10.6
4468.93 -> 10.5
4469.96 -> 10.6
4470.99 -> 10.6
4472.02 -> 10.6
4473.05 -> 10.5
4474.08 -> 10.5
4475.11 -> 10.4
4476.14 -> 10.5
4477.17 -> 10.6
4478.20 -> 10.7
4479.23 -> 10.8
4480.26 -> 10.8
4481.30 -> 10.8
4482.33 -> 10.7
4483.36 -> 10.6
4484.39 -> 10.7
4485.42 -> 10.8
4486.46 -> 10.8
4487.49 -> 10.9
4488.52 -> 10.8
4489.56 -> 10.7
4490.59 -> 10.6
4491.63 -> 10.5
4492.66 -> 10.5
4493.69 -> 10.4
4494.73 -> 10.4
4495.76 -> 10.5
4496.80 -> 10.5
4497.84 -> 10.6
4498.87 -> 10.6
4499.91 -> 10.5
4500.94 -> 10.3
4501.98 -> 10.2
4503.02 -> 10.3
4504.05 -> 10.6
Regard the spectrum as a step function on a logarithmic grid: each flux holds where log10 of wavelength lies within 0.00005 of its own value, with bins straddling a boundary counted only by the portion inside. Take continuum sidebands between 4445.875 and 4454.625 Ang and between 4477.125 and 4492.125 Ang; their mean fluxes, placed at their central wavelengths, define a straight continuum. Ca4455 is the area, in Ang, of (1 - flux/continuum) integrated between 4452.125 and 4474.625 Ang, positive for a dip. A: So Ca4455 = 0.18 Ang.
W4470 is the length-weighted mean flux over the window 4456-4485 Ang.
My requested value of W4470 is 10.6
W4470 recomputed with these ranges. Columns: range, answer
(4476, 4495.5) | 10.7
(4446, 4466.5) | 10.6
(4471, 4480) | 10.6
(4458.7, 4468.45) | 10.5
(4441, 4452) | 10.3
